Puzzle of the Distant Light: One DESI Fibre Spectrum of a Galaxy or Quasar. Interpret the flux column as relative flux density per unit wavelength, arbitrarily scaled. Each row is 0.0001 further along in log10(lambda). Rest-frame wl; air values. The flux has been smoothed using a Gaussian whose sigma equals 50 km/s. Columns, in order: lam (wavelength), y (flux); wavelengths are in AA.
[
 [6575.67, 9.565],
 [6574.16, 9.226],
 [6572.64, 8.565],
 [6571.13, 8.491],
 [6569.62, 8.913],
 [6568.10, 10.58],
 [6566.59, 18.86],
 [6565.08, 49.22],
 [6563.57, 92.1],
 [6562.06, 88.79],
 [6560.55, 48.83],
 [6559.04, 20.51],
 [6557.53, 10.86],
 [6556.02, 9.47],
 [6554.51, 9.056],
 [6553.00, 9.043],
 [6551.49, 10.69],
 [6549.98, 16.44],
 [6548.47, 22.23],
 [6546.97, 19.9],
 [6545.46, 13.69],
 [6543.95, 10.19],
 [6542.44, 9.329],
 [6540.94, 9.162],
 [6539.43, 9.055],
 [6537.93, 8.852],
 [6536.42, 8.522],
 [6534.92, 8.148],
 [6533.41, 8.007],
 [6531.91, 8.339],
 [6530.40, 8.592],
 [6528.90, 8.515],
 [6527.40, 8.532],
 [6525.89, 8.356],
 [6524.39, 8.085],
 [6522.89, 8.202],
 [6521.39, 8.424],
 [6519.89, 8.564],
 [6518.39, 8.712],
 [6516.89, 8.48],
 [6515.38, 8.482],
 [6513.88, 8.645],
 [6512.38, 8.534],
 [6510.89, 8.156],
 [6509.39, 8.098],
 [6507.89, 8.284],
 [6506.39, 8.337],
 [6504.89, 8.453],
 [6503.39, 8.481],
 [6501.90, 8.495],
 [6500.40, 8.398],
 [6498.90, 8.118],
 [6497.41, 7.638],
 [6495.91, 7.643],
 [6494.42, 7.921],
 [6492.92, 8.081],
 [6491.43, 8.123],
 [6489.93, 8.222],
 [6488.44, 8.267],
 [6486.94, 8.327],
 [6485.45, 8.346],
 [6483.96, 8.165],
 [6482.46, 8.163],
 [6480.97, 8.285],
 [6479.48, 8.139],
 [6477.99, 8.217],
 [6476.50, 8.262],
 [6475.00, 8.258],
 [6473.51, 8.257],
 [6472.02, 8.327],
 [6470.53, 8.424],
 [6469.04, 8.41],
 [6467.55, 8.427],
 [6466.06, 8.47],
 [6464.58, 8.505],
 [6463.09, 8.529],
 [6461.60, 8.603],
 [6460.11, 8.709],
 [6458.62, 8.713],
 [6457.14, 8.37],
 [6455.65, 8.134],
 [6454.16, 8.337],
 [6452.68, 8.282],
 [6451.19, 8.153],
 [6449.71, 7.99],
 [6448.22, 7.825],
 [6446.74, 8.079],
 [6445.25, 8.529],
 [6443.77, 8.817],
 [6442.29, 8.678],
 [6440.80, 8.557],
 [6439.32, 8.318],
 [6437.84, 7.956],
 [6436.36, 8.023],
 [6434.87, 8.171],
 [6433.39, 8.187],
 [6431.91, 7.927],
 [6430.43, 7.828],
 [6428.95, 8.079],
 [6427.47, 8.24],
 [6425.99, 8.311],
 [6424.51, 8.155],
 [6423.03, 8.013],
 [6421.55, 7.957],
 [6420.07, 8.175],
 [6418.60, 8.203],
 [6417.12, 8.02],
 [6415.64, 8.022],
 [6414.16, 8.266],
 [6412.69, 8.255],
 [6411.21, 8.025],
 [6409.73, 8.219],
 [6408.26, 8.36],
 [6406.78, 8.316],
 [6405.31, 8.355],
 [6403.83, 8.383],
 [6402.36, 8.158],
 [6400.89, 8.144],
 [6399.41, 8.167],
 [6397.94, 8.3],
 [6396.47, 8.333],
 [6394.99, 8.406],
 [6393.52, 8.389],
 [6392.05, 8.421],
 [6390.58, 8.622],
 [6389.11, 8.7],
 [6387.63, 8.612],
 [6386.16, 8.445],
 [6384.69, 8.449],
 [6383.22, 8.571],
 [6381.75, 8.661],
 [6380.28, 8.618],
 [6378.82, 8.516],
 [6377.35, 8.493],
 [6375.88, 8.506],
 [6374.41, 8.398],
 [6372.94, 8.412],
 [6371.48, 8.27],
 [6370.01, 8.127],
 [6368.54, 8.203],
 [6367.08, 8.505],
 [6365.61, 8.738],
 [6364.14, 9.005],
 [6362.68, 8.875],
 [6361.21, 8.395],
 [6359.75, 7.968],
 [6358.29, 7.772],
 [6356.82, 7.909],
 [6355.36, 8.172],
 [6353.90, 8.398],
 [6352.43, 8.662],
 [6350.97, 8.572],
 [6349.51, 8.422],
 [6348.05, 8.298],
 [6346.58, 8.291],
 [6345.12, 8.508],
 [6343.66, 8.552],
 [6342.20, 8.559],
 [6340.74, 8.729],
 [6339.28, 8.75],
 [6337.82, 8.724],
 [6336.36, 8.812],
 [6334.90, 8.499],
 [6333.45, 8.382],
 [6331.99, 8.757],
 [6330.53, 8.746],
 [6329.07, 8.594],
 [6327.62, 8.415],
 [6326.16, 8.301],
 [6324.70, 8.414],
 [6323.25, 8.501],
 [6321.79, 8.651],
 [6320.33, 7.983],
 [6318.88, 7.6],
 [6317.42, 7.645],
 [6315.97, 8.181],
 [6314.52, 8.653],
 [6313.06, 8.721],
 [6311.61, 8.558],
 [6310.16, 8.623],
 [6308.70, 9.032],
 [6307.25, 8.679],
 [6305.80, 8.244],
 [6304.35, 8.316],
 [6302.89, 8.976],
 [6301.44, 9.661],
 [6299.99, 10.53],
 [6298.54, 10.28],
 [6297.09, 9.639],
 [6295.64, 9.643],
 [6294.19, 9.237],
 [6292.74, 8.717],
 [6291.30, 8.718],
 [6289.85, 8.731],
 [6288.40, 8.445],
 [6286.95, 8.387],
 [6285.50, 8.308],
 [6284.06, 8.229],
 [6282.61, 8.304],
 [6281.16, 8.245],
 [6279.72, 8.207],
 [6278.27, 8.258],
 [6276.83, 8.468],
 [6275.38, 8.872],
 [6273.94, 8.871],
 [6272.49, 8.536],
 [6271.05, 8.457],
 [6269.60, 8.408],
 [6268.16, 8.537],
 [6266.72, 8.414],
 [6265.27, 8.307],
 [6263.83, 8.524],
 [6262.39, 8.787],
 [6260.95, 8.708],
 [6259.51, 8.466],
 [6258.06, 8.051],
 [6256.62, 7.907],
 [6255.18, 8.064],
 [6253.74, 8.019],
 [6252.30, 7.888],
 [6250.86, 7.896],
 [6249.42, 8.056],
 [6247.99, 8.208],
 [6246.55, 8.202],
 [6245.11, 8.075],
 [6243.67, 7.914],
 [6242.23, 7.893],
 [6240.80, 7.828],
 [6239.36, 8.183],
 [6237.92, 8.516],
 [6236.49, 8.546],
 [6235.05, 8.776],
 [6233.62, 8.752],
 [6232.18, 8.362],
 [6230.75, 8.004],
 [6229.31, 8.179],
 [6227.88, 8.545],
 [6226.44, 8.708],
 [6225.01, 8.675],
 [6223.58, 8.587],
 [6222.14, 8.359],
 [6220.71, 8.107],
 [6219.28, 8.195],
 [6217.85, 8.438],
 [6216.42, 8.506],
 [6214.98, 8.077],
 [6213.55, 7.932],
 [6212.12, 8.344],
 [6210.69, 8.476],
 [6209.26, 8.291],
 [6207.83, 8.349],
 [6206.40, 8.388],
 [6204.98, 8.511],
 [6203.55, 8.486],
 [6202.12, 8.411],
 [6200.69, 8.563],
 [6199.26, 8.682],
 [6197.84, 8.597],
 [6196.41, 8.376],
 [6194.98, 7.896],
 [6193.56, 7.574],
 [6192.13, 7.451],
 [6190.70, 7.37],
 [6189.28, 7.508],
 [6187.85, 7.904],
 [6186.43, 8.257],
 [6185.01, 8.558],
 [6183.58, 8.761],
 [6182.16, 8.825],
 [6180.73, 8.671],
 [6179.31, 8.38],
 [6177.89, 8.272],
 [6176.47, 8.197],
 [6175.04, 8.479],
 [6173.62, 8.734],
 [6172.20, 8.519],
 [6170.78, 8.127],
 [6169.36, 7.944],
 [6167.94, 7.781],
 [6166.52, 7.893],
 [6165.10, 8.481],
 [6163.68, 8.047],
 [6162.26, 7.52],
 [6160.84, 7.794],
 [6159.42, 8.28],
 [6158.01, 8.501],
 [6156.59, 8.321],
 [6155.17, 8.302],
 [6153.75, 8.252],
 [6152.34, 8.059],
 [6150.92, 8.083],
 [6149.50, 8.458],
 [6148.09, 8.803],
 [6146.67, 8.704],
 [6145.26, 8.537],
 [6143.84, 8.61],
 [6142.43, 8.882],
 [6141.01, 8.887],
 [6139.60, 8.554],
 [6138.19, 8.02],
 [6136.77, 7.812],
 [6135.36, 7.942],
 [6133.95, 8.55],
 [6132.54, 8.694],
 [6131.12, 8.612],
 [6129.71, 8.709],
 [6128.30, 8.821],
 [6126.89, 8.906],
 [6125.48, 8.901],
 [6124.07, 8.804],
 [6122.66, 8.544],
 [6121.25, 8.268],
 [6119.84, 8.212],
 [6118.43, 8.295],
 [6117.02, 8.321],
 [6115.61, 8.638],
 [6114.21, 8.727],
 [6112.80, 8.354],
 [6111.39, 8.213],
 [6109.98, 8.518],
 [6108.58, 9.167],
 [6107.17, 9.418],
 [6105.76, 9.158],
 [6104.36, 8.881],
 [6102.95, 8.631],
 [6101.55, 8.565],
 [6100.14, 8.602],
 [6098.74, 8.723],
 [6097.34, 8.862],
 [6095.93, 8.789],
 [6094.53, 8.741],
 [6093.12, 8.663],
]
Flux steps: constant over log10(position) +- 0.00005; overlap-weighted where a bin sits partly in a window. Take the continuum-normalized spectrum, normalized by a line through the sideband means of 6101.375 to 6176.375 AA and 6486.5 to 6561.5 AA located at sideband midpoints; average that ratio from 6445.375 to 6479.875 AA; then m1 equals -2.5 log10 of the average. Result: 0.23 mag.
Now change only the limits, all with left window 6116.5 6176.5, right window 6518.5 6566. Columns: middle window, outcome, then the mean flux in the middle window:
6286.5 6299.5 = 0.30 mag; 9.13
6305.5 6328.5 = 0.44 mag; 8.39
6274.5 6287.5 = 0.36 mag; 8.37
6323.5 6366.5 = 0.49 mag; 8.49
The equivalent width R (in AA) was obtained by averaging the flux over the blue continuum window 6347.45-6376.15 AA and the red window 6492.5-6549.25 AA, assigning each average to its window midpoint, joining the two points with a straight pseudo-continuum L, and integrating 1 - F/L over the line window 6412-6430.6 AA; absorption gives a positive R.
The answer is 1.3 AA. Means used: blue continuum 8.38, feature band 8.13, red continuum 9.27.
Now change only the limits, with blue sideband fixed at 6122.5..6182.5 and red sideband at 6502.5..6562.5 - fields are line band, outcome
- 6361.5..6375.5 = 3.0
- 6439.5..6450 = 2.9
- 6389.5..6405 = 3.8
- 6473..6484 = 3.5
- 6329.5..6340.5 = 1.8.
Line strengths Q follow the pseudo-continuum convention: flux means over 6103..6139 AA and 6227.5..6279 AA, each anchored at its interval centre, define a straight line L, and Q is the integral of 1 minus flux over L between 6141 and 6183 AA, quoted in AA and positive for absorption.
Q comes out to 0.8 AA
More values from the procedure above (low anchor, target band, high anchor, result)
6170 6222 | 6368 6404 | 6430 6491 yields -0.5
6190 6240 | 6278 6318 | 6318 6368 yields -1.7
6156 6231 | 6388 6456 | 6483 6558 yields 5.8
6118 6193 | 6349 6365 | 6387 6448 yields -0.2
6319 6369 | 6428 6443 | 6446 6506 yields 0.3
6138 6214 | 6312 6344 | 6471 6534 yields -0.7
